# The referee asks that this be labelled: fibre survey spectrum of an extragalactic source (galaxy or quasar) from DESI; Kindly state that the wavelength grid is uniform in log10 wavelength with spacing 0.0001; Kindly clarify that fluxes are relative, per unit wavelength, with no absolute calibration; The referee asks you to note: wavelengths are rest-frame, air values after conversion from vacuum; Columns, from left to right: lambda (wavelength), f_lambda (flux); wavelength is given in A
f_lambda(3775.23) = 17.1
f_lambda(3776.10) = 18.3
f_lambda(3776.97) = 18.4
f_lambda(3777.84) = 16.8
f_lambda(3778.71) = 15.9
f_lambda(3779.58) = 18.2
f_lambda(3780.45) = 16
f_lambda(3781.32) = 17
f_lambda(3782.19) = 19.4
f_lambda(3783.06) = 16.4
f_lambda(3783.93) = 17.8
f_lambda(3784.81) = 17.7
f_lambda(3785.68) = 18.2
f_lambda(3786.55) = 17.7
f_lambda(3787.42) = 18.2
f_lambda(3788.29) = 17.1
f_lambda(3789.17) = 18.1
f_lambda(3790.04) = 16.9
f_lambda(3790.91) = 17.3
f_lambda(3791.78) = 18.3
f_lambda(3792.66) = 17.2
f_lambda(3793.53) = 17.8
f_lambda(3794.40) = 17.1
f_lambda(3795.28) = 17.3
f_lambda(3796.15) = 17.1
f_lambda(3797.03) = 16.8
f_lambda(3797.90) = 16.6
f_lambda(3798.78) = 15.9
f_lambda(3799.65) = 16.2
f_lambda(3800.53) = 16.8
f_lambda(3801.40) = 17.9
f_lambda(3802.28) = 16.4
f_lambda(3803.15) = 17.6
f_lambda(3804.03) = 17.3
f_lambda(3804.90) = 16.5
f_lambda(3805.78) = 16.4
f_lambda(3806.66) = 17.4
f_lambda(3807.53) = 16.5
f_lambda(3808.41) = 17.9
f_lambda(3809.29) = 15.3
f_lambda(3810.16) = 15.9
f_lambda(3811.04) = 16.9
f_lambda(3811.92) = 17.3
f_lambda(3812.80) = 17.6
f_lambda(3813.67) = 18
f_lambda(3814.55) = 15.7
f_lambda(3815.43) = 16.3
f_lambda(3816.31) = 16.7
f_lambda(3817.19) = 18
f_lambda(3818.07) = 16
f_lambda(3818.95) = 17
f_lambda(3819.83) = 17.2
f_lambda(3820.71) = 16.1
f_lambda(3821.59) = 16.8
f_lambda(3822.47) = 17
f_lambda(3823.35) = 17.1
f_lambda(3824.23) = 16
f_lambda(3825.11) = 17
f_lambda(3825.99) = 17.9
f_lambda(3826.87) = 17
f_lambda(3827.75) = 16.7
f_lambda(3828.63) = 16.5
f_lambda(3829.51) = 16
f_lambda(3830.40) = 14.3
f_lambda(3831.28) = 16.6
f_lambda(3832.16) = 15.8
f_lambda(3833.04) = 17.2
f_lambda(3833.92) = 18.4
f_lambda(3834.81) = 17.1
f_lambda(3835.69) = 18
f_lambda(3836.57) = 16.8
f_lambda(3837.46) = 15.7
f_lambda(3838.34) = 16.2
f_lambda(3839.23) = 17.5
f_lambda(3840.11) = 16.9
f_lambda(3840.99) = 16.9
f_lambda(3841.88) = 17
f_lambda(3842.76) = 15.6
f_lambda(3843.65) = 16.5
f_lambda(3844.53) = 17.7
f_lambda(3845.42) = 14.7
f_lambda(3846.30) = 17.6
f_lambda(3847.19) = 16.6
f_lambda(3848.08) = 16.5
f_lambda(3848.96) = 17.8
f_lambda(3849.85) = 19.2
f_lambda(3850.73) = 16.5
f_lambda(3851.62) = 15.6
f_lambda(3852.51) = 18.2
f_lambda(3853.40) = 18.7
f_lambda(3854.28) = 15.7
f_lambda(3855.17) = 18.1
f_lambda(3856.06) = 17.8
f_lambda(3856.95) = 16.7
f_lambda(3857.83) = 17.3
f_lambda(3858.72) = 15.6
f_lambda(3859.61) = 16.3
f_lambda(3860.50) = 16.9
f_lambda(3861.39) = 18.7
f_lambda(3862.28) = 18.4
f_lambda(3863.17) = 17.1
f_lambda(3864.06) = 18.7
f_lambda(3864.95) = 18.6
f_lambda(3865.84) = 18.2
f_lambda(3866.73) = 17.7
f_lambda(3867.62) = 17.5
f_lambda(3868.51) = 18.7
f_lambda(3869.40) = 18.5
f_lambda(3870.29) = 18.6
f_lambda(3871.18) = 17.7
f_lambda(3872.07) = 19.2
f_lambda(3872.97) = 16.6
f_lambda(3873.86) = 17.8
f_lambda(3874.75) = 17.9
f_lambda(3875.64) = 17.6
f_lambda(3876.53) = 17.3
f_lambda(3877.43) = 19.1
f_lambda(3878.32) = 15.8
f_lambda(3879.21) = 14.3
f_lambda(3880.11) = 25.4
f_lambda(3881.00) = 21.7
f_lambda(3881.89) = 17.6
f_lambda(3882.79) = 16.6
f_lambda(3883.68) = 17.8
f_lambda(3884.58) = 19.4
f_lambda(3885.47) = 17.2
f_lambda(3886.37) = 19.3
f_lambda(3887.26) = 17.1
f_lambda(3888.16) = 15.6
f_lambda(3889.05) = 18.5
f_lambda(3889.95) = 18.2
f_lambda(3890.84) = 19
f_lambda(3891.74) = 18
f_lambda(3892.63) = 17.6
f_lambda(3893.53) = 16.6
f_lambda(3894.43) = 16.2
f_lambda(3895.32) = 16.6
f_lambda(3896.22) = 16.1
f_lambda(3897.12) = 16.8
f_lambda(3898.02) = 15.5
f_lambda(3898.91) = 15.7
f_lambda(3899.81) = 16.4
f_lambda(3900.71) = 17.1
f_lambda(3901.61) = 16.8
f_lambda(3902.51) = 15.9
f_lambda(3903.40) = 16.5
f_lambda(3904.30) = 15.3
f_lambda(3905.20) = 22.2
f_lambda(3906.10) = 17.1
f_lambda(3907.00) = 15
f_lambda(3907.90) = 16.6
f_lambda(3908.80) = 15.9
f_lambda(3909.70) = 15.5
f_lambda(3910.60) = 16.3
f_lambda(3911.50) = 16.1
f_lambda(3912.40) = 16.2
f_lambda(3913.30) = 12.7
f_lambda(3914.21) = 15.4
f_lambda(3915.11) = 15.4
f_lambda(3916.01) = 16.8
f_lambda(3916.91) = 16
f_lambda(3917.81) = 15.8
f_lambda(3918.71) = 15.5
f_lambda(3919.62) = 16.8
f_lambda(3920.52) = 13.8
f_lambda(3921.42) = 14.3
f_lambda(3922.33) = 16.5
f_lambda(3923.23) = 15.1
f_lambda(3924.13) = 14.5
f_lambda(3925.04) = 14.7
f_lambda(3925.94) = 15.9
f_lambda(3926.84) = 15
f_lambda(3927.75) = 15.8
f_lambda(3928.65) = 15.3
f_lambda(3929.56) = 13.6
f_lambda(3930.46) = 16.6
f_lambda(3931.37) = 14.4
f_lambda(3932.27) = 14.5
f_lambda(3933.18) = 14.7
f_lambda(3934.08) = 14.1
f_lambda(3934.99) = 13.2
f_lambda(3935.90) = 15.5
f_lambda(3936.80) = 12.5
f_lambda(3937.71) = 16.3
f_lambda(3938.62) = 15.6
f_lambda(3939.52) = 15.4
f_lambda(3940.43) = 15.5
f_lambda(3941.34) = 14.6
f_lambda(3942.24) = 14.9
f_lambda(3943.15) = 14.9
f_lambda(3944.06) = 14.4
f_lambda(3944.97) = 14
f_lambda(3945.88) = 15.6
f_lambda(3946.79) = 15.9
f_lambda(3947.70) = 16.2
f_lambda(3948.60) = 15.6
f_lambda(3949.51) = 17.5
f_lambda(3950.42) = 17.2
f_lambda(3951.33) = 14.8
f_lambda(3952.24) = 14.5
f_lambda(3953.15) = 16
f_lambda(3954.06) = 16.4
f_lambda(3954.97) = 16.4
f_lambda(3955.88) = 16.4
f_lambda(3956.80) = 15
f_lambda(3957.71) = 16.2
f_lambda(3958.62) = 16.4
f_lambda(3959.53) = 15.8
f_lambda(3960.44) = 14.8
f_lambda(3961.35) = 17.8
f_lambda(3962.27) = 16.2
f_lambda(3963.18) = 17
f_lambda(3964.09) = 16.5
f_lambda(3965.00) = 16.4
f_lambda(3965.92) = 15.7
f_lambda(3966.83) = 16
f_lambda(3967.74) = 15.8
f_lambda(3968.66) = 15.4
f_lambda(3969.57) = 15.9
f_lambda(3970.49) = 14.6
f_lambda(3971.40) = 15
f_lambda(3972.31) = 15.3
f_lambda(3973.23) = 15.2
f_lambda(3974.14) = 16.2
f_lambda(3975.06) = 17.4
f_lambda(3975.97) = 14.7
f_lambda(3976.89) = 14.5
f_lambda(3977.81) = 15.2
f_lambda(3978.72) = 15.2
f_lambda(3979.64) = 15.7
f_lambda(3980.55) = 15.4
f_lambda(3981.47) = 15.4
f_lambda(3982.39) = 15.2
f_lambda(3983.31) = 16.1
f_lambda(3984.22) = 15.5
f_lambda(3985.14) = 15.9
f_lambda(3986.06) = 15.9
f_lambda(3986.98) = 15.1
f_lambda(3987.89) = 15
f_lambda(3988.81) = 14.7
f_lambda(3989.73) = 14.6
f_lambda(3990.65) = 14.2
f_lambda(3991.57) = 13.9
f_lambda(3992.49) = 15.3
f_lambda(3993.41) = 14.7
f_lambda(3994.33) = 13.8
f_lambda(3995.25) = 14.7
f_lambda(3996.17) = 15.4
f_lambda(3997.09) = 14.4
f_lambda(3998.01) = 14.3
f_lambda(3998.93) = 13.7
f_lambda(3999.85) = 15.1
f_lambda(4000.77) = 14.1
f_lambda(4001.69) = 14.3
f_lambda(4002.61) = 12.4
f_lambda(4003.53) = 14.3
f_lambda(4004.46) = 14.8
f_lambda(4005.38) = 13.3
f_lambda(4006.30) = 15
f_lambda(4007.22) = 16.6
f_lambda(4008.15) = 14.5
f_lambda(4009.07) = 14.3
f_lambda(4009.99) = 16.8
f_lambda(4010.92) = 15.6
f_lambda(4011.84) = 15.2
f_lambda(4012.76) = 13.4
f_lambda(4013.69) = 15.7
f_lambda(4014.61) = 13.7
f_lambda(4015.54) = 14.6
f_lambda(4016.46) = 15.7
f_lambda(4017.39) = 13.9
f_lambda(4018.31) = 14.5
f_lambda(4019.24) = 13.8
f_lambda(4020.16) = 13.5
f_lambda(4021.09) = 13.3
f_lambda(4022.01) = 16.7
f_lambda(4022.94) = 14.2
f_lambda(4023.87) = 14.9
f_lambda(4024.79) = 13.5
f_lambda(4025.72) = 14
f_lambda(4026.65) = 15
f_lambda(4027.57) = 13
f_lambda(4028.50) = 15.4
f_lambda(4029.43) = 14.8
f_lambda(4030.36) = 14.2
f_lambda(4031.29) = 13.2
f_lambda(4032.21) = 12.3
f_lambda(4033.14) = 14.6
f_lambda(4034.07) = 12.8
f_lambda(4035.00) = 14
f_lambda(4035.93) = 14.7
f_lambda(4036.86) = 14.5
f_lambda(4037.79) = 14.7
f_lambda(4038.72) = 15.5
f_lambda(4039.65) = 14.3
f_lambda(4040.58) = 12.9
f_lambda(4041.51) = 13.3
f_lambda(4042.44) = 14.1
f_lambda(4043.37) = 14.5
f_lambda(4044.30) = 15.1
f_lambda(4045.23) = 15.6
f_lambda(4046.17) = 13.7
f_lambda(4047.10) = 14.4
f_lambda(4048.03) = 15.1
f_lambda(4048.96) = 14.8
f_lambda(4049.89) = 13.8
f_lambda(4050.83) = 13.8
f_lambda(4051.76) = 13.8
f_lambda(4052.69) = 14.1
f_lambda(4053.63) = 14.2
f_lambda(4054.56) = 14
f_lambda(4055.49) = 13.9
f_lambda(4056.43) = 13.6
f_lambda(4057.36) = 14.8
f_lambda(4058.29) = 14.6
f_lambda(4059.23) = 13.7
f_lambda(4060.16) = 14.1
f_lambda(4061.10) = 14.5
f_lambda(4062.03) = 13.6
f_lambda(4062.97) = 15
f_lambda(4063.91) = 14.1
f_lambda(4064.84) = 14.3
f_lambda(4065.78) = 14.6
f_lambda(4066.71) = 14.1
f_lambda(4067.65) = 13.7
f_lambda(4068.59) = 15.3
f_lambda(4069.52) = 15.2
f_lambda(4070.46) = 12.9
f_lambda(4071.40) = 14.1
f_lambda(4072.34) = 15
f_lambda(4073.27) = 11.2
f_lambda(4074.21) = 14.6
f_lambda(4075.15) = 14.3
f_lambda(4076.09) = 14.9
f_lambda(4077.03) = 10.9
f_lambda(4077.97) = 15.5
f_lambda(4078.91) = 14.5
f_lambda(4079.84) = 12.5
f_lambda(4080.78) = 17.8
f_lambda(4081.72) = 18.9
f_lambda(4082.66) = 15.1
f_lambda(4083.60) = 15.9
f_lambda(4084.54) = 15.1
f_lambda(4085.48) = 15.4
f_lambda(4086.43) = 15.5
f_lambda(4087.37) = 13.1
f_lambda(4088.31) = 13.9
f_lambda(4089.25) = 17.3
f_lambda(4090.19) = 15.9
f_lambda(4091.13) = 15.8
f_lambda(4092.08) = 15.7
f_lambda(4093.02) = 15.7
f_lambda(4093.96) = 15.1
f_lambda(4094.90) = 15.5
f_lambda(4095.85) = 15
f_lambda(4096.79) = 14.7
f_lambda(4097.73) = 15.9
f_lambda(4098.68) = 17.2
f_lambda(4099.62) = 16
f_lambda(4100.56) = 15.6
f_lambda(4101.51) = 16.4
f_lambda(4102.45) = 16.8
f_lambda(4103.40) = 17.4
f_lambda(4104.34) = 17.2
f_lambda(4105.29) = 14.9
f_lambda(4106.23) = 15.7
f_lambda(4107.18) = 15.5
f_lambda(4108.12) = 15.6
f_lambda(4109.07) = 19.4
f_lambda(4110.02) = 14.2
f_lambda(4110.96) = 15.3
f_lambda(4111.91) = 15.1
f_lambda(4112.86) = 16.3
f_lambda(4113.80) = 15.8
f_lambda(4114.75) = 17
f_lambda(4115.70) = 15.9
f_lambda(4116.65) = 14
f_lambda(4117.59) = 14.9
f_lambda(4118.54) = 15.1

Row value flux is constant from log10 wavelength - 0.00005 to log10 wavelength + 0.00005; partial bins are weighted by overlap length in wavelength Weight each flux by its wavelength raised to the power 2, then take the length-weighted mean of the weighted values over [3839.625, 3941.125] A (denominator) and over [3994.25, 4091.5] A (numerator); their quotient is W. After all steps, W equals 0.94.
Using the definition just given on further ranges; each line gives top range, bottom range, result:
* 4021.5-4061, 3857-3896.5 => 0.87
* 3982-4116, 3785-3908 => 0.95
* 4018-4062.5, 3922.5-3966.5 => 0.96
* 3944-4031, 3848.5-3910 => 0.91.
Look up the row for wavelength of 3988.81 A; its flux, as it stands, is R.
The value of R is 14.7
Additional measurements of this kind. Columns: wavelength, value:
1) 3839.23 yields 17.5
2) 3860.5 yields 16.9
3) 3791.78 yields 18.3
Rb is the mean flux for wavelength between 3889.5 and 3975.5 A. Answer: 15.8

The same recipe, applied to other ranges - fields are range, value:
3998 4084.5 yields 14.4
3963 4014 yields 15.1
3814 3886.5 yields 17.3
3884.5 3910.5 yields 17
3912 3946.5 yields 15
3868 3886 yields 18.2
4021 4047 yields 14.3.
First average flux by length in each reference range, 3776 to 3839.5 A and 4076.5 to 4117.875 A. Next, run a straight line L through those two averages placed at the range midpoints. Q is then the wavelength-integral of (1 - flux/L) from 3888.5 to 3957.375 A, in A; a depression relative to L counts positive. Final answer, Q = 2.7 A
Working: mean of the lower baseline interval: 17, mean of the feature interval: 15.8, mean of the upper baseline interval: 15.6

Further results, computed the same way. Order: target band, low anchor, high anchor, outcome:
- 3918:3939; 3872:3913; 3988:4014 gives 1.8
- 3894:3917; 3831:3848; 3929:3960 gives -0.6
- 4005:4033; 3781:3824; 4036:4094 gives 0.9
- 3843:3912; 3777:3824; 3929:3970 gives -4.7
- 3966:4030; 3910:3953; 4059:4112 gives 1.4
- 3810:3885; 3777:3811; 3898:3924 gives -3.1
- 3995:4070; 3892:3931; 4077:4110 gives 6.8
